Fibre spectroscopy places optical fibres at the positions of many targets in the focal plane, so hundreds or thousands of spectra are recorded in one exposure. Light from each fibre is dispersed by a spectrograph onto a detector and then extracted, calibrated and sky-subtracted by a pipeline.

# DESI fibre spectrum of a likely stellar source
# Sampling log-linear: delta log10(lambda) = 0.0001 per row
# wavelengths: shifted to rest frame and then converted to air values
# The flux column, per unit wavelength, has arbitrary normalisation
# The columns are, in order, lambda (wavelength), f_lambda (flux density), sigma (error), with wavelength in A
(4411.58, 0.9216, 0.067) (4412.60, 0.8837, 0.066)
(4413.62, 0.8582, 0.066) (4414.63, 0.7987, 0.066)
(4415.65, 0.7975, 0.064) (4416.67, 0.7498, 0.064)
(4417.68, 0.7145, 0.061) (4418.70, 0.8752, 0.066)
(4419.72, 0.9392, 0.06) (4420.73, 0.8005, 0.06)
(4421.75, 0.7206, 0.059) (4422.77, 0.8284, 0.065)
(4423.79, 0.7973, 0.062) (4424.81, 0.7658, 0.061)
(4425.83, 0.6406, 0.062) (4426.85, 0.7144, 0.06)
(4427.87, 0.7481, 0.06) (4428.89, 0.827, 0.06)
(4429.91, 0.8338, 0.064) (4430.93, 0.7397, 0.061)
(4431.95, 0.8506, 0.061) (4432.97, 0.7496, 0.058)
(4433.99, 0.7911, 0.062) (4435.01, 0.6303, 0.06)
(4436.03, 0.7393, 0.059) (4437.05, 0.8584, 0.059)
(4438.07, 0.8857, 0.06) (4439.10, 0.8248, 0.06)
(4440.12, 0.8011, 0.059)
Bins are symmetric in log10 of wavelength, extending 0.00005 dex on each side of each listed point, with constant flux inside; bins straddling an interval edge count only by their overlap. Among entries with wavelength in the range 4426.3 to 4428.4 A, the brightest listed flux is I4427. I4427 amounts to 0.7481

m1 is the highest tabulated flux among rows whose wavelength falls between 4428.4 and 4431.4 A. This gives 0.8338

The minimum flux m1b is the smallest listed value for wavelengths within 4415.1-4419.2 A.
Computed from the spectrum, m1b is 0.7145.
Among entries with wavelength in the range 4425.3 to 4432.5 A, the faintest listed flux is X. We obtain 0.6406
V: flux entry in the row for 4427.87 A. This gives 0.7481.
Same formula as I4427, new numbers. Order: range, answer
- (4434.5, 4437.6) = 0.8584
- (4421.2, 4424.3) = 0.8284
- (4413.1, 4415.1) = 0.8582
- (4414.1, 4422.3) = 0.9392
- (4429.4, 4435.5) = 0.8506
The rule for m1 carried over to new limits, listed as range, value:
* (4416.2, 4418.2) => 0.7498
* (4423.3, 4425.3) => 0.7973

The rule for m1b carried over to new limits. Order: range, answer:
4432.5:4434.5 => 0.7496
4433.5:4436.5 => 0.6303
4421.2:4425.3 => 0.7206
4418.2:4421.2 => 0.8005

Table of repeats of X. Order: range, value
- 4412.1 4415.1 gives 0.7987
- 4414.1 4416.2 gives 0.7975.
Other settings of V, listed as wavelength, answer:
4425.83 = 0.6406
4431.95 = 0.8506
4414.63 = 0.7987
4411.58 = 0.9216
